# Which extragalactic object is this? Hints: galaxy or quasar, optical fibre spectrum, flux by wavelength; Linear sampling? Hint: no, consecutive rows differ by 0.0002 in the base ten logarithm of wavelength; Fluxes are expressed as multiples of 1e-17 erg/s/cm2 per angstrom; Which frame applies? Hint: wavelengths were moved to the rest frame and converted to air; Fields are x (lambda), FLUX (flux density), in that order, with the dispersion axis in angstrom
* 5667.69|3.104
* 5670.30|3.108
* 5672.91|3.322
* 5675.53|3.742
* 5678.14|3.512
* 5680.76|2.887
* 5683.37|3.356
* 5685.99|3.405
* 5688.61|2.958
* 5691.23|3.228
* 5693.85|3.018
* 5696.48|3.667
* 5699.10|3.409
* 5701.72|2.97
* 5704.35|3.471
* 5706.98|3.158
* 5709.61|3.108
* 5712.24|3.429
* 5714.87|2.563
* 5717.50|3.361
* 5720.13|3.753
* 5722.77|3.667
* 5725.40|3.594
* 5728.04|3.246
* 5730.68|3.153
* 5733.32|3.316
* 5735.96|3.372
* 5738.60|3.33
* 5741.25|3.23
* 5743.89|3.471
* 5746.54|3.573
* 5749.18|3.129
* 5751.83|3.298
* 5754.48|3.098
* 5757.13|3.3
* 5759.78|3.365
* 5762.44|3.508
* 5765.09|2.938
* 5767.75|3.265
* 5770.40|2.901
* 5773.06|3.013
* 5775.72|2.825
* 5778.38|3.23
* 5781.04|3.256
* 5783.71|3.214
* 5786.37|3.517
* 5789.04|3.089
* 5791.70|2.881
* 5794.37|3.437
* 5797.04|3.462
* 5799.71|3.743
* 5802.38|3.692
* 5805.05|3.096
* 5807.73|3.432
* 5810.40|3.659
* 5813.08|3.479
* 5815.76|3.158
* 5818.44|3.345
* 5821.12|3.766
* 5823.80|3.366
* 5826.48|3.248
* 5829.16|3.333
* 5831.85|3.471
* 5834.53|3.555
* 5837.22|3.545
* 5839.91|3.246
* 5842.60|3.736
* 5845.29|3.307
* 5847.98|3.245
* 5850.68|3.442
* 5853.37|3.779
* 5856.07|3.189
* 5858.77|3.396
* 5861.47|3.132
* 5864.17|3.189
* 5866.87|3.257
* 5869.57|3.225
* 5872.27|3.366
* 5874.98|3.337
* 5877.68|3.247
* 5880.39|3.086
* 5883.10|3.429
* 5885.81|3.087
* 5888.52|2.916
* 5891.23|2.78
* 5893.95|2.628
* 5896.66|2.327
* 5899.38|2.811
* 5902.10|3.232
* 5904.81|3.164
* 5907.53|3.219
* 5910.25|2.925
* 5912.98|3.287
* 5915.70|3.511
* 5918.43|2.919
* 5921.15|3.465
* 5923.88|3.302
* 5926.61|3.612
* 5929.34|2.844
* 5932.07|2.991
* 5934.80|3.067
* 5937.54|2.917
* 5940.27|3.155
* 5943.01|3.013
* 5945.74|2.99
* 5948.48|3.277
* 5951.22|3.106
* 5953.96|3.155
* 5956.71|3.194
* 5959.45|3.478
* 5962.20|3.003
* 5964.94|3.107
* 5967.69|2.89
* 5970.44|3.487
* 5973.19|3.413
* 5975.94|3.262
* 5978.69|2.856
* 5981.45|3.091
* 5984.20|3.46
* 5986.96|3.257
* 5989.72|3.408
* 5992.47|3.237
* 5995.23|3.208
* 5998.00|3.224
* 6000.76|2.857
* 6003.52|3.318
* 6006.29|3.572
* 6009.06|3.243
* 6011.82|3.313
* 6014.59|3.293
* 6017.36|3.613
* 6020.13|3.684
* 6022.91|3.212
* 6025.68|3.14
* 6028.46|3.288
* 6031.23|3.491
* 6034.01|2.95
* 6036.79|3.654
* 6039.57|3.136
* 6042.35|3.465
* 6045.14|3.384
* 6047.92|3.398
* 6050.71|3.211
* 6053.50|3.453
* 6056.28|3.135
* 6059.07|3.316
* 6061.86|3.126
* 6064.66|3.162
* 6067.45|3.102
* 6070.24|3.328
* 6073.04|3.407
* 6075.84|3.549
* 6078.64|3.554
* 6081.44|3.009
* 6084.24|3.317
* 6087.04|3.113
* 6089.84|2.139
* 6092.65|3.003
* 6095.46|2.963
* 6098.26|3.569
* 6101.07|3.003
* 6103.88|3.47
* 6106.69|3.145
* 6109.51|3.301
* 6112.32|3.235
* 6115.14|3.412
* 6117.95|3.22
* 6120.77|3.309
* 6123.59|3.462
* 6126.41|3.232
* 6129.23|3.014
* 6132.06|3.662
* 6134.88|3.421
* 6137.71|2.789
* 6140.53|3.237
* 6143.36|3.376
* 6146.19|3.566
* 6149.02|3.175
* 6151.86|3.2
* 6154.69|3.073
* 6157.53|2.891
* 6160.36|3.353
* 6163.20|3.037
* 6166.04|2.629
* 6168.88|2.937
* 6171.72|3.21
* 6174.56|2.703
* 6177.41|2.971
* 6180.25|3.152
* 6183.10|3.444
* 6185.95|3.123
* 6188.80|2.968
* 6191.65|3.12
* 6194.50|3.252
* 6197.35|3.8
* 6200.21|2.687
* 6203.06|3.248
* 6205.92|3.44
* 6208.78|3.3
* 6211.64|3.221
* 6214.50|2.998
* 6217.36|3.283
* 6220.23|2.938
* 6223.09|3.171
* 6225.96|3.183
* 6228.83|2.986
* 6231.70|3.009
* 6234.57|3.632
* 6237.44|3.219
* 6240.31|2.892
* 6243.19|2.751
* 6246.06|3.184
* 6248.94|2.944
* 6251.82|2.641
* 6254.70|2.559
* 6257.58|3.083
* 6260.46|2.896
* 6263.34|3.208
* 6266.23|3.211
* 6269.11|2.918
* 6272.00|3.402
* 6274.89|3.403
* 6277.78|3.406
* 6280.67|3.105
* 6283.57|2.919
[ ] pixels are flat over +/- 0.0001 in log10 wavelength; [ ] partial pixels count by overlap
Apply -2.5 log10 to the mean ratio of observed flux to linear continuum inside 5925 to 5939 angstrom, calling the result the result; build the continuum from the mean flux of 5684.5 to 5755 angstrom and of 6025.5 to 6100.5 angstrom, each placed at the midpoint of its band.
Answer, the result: 0.06 mag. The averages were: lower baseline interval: 3.3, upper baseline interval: 3.23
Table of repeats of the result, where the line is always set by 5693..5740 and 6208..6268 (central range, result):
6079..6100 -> 0.03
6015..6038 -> -0.07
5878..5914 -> 0.08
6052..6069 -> -0.02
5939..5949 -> 0.04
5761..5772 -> 0.05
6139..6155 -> -0.06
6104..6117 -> -0.06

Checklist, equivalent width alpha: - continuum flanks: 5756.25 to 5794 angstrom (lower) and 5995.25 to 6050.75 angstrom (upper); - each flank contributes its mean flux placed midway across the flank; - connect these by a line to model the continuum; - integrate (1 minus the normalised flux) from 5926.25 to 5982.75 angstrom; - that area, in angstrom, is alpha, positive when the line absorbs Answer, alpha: 2.6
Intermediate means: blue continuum 3.17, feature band 3.13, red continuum 3.32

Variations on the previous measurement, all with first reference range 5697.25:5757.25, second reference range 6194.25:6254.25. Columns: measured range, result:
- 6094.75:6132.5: -1.4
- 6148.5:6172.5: 0.7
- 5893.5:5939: 2.2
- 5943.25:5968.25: 0.7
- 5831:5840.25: -0.6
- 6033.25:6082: -1.9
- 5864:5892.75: 0.7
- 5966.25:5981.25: 0.2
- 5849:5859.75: -0.6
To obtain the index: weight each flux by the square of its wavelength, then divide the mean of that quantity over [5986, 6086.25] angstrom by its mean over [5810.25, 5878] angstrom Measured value 1.04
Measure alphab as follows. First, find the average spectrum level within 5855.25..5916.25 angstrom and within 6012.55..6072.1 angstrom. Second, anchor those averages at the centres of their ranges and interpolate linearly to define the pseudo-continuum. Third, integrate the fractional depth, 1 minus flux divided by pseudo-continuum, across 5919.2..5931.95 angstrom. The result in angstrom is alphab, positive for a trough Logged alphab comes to -0.4 angstrom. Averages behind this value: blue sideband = 3.11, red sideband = 3.31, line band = 3.26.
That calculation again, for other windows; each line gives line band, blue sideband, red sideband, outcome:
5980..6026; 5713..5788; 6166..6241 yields -1.5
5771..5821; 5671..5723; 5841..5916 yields -1.3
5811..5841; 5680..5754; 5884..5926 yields -2.5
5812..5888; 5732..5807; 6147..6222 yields -2.5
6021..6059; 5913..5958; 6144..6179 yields -2.3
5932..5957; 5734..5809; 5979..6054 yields 1.6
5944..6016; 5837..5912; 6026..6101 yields -0.2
